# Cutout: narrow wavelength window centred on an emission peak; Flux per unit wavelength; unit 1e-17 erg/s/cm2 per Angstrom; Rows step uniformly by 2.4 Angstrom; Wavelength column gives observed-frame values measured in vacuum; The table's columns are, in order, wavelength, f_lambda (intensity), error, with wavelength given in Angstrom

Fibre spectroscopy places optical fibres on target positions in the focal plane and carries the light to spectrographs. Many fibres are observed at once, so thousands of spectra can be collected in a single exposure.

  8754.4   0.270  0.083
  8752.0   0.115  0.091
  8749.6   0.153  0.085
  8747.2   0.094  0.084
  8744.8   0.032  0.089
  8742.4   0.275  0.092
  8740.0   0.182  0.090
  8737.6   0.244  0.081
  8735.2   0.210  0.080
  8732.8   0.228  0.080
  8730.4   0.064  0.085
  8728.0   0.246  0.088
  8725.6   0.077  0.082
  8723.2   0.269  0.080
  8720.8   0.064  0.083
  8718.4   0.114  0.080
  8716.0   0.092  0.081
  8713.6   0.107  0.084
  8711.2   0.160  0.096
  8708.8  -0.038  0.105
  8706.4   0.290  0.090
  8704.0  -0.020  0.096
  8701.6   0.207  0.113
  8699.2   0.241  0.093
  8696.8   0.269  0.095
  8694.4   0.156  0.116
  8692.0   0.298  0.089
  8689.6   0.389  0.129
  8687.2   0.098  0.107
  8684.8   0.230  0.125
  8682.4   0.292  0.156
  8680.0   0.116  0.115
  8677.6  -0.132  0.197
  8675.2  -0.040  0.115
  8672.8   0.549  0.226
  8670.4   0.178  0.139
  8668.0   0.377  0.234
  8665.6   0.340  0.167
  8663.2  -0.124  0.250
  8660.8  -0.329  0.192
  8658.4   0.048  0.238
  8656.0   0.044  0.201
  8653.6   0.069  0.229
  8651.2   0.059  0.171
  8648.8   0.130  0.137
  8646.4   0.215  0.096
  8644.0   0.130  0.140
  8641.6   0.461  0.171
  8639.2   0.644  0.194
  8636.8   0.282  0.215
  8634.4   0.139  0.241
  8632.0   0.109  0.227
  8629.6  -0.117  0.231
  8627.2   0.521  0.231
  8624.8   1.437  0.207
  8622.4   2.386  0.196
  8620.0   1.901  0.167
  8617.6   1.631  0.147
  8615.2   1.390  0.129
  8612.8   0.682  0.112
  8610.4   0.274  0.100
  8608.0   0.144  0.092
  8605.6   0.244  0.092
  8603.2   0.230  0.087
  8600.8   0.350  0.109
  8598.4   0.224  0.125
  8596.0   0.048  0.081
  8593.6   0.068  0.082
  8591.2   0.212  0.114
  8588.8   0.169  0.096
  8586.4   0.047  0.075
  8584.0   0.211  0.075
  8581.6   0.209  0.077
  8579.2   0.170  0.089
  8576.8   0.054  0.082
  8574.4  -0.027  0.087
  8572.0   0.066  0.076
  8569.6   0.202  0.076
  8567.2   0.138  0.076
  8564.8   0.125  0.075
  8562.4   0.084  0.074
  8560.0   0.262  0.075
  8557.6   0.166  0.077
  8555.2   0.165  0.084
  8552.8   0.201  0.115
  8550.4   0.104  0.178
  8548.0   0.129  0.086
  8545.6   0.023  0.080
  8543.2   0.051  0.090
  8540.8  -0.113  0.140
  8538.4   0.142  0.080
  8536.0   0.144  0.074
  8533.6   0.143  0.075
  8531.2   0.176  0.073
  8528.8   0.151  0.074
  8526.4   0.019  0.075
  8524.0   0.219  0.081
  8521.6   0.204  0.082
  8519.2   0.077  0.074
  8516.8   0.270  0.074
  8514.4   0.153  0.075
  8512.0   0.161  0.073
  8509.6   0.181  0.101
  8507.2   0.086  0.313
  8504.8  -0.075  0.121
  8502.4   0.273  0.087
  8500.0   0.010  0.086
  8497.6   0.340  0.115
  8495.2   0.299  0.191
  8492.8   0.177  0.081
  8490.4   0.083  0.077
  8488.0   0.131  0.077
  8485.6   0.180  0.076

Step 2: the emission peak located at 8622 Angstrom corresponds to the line [O II] 3727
